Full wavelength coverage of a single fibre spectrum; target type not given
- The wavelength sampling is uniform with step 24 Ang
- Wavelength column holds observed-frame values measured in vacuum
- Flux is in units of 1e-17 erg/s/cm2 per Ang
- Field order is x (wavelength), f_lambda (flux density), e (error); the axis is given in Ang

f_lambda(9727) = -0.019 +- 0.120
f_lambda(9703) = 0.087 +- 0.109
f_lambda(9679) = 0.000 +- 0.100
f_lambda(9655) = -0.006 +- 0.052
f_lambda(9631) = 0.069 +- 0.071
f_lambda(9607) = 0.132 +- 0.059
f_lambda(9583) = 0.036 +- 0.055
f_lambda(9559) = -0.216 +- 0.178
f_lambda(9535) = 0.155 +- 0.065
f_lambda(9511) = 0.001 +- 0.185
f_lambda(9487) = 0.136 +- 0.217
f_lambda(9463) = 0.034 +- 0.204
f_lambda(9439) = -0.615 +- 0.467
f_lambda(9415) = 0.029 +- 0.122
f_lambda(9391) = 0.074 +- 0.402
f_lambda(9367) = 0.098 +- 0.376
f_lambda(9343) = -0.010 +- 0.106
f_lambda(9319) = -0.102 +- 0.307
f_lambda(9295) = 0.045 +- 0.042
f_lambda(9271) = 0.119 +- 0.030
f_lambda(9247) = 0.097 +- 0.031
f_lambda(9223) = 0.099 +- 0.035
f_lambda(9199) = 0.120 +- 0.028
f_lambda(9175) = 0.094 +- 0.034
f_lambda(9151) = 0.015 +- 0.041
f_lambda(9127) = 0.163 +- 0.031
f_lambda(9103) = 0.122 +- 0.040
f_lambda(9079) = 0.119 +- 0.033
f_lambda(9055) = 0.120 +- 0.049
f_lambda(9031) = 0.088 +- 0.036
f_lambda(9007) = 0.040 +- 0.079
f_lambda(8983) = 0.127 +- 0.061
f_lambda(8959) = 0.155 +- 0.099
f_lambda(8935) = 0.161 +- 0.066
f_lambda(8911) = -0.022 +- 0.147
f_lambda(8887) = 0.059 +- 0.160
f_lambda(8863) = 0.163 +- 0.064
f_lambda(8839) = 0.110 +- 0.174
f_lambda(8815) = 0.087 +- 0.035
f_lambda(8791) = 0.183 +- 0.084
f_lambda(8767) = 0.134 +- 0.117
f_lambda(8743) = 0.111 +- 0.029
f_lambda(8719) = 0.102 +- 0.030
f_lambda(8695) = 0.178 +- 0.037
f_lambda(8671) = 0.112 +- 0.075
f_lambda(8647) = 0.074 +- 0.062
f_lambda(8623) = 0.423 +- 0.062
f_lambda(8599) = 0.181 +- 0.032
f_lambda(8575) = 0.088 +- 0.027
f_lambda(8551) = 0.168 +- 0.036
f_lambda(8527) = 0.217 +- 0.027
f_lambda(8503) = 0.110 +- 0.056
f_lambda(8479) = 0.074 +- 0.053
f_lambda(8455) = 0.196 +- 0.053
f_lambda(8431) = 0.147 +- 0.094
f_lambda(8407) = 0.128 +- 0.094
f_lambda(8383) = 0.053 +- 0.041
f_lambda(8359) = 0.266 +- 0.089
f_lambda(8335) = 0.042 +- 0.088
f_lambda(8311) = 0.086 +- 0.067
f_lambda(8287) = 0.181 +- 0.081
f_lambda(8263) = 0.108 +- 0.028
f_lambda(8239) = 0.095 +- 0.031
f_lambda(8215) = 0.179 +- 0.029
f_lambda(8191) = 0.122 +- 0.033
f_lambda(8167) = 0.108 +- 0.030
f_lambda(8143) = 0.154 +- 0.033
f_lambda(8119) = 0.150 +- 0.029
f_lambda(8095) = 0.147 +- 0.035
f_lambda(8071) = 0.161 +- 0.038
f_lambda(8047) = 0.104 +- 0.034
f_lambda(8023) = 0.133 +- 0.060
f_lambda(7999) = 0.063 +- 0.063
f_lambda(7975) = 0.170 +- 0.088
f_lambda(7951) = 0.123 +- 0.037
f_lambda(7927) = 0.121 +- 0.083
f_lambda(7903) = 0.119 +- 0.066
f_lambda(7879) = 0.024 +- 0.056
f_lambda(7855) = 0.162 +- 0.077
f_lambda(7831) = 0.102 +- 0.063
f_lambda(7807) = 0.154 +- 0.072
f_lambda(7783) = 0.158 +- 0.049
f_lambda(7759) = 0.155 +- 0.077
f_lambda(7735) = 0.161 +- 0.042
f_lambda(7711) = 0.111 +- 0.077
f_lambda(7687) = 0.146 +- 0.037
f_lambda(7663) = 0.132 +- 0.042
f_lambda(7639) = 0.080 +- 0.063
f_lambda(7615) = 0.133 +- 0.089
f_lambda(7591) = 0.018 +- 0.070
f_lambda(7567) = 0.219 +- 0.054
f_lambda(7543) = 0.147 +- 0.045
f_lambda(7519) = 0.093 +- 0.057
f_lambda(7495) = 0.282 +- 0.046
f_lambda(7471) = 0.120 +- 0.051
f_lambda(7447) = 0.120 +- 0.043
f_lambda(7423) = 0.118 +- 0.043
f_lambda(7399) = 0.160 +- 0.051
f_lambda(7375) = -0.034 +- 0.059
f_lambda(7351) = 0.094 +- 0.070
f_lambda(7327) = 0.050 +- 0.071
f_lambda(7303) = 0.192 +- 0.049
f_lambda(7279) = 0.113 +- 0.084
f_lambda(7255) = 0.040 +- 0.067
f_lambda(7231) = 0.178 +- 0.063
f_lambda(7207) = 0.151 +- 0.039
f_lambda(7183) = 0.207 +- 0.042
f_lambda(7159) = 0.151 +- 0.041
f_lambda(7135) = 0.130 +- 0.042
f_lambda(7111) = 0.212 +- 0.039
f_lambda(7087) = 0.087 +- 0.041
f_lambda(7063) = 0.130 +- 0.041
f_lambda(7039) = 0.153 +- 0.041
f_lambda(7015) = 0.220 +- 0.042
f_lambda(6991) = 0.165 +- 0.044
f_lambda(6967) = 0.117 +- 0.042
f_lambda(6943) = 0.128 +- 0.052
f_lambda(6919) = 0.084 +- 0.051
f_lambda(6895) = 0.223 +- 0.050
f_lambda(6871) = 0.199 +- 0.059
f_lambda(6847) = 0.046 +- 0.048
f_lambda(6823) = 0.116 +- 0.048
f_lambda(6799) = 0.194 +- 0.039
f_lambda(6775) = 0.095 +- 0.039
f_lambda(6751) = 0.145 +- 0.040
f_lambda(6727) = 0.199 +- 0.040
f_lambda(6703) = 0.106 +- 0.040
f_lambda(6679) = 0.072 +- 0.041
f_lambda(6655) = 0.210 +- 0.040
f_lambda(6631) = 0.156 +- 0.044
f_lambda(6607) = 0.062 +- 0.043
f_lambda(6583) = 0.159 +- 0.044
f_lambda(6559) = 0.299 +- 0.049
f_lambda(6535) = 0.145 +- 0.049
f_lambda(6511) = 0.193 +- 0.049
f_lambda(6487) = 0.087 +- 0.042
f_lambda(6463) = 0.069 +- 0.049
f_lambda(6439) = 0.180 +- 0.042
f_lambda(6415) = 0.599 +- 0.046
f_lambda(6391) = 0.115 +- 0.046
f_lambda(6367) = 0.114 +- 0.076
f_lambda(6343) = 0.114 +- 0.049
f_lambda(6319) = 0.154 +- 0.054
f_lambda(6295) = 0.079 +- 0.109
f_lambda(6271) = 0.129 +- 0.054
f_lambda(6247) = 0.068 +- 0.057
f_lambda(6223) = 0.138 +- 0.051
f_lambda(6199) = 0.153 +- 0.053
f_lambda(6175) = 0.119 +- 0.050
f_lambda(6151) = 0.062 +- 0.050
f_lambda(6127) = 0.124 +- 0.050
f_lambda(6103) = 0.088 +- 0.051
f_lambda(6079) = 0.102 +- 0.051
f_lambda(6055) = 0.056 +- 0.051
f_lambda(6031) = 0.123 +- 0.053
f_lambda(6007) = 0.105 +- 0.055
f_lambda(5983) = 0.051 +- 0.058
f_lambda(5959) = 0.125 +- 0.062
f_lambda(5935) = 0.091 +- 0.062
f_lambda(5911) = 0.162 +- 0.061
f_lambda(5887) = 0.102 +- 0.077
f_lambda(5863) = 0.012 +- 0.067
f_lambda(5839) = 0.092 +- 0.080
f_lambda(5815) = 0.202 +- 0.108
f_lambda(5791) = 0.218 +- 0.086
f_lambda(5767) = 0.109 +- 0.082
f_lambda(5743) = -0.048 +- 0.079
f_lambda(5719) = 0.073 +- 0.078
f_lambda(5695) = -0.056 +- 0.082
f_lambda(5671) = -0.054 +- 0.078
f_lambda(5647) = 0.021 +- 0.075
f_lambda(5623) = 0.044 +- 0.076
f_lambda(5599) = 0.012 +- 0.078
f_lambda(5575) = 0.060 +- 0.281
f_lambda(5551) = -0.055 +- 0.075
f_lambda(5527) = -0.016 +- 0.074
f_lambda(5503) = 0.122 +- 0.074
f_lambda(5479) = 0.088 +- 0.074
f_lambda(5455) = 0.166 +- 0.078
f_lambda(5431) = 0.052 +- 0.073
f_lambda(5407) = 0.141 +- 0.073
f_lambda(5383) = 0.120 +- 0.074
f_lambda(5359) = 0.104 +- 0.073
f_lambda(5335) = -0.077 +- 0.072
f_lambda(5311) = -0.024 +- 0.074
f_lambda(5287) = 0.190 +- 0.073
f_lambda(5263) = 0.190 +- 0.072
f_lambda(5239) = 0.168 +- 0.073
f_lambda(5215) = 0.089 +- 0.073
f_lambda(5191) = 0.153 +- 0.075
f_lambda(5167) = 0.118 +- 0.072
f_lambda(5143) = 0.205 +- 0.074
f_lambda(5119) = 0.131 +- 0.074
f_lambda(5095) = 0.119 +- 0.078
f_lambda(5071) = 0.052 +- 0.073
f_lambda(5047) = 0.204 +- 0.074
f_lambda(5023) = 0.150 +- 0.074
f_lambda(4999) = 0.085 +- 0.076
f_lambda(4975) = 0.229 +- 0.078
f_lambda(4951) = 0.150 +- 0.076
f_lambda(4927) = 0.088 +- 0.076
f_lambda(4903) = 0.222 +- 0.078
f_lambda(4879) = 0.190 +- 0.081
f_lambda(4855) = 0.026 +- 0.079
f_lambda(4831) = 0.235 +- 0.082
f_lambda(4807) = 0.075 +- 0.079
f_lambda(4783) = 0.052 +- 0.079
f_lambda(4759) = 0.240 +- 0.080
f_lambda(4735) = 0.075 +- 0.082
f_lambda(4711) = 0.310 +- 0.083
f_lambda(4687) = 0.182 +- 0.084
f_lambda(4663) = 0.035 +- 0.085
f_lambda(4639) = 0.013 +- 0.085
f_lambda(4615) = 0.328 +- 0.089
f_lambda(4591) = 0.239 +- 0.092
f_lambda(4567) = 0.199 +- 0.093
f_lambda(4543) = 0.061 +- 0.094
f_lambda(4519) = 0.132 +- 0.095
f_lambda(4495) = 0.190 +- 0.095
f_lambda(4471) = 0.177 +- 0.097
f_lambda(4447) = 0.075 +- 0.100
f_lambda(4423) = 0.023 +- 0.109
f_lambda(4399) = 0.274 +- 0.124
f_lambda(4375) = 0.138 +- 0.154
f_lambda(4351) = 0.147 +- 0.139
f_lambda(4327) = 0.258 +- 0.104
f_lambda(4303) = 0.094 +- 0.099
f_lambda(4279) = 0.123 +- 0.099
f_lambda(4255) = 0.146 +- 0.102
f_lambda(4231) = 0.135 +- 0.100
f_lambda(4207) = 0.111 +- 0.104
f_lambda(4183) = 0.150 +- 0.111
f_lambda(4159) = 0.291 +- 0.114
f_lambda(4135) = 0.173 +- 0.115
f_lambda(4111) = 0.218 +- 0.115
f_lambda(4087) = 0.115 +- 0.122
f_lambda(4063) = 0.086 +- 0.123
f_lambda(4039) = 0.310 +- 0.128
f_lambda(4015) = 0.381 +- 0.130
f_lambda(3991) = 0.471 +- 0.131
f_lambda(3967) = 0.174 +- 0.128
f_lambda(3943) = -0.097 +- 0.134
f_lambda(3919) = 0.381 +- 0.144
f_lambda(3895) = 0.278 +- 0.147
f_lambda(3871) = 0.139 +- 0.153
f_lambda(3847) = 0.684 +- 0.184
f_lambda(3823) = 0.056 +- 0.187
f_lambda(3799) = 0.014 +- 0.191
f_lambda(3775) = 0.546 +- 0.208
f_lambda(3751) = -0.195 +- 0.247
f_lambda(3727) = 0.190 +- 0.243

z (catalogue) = 0.720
